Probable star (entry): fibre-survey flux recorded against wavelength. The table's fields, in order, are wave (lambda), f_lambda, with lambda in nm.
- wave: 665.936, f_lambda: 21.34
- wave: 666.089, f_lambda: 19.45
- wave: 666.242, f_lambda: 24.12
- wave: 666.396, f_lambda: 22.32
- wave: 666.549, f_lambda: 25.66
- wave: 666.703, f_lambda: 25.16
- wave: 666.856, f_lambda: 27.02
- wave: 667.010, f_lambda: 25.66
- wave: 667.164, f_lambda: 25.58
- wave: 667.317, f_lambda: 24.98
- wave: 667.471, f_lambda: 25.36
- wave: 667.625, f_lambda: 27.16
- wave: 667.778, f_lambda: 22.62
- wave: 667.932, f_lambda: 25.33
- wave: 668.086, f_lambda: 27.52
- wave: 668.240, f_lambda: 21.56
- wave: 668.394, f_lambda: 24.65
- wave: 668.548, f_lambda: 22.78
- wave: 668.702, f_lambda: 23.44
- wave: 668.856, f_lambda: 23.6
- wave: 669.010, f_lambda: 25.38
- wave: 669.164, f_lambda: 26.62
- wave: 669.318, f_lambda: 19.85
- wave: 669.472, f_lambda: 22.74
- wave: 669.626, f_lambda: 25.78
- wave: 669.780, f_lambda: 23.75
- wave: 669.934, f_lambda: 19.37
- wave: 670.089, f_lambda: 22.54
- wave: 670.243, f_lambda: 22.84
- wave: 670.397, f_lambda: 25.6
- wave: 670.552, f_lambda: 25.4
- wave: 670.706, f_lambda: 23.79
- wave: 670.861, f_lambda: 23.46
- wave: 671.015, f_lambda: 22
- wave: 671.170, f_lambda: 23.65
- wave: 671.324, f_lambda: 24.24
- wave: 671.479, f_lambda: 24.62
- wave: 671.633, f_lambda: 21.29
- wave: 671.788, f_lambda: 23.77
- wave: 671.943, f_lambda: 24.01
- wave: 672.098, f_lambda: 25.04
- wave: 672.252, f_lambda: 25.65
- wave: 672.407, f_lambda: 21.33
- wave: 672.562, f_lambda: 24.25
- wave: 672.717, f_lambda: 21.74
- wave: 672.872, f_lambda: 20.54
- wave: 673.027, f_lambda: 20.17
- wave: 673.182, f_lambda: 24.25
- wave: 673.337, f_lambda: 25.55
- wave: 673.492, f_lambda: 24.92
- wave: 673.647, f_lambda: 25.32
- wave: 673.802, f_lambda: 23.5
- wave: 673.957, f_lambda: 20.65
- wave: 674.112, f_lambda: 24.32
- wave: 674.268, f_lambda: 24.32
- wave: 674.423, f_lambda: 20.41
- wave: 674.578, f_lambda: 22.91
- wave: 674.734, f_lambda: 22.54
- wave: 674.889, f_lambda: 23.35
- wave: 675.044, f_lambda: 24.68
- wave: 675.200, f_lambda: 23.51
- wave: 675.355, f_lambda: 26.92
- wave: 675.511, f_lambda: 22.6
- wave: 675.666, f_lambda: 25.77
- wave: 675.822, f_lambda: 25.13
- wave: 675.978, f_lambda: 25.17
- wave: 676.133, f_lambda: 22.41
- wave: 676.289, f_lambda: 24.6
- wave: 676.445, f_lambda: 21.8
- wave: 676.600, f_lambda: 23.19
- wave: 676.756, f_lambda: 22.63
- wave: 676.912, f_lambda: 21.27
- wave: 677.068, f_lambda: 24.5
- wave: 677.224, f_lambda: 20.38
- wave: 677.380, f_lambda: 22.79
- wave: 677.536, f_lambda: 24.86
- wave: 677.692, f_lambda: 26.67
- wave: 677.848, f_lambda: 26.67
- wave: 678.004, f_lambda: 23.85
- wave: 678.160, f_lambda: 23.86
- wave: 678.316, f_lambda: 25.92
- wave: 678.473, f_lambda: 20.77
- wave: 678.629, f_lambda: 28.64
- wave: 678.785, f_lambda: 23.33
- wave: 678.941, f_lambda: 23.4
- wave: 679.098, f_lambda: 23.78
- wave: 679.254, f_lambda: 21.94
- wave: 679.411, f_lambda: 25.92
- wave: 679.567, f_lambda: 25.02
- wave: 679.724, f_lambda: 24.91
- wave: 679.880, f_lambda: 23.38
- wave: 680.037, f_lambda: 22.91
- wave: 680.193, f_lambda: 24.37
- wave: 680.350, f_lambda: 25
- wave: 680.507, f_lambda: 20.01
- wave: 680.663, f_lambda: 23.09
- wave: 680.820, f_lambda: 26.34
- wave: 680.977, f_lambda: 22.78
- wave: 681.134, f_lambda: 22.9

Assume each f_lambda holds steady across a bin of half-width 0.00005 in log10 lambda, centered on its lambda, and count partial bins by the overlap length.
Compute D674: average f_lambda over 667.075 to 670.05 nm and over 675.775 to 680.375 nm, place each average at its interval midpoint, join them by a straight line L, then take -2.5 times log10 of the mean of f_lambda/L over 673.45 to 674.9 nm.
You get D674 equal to 0.038 mag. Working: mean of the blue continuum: 24.1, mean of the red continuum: 23.9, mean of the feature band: 23.2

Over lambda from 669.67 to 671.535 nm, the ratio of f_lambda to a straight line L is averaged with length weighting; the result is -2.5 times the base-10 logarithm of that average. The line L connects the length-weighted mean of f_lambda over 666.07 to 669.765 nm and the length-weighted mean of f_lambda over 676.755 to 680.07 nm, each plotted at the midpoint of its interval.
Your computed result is 0.04 mag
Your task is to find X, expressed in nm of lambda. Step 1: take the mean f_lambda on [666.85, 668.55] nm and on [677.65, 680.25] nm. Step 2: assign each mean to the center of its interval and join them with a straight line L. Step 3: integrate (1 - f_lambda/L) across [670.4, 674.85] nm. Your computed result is 0.246 nm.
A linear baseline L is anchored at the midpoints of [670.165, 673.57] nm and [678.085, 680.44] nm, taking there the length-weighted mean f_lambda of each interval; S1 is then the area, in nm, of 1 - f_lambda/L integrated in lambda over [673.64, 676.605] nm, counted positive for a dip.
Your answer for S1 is 0.03 nm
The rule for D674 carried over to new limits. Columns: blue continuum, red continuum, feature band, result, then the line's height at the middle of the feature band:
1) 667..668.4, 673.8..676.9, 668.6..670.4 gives 0.06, 24.7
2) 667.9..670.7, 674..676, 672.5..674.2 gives 0.03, 23.9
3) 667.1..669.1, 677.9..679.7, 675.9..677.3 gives 0.07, 24.3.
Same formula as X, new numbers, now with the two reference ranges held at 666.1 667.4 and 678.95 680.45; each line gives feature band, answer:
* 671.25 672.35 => 0.02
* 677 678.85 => -0.02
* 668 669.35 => 0.03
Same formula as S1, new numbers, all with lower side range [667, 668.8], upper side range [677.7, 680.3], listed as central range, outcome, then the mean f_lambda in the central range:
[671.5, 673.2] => 0.112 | 22.9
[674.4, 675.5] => 0.040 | 23.6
